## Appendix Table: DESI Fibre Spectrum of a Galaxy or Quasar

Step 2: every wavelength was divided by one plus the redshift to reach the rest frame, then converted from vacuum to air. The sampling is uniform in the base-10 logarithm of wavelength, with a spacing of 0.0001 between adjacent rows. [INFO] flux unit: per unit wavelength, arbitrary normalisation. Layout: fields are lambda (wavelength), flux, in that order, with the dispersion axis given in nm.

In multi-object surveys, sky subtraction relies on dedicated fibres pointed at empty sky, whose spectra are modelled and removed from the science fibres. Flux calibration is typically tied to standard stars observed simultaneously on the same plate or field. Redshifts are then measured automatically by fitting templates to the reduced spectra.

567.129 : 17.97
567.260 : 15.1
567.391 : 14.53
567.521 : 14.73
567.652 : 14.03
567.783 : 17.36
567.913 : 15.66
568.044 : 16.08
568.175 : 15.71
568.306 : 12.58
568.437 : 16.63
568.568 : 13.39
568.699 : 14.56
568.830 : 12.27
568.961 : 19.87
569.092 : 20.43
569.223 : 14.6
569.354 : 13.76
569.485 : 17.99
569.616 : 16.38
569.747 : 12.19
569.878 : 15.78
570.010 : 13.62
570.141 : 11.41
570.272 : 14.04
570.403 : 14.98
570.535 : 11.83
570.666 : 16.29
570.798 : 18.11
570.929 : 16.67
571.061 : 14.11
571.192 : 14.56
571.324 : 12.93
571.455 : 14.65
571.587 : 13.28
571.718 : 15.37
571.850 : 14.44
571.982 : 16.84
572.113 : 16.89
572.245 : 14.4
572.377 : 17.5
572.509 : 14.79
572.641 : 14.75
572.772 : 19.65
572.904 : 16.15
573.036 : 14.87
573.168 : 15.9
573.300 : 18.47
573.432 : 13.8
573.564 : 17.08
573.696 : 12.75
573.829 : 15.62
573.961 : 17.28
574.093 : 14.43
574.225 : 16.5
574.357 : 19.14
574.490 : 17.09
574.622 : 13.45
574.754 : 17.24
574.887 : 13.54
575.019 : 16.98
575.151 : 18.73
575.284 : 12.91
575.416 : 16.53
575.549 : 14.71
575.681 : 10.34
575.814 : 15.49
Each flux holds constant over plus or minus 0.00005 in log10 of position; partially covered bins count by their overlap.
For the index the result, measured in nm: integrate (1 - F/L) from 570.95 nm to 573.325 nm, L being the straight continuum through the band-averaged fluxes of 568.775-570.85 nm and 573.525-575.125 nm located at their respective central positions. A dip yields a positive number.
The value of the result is 0.02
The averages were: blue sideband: 15.2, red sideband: 16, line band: 15.5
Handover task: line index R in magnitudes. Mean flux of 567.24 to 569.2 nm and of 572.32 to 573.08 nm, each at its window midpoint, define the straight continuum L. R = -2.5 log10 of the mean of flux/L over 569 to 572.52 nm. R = 0.06 mag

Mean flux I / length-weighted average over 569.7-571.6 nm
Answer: 14.3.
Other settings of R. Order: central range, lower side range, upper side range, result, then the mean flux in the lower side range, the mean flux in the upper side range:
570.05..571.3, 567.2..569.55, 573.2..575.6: 0.08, 15.5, 15.9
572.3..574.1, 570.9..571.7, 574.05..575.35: -0.05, 14.3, 16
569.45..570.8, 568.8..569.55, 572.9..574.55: 0.14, 16.7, 16.1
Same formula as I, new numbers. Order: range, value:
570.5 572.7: 15.2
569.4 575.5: 15.5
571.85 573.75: 16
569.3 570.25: 14.4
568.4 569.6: 15.9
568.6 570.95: 15.2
